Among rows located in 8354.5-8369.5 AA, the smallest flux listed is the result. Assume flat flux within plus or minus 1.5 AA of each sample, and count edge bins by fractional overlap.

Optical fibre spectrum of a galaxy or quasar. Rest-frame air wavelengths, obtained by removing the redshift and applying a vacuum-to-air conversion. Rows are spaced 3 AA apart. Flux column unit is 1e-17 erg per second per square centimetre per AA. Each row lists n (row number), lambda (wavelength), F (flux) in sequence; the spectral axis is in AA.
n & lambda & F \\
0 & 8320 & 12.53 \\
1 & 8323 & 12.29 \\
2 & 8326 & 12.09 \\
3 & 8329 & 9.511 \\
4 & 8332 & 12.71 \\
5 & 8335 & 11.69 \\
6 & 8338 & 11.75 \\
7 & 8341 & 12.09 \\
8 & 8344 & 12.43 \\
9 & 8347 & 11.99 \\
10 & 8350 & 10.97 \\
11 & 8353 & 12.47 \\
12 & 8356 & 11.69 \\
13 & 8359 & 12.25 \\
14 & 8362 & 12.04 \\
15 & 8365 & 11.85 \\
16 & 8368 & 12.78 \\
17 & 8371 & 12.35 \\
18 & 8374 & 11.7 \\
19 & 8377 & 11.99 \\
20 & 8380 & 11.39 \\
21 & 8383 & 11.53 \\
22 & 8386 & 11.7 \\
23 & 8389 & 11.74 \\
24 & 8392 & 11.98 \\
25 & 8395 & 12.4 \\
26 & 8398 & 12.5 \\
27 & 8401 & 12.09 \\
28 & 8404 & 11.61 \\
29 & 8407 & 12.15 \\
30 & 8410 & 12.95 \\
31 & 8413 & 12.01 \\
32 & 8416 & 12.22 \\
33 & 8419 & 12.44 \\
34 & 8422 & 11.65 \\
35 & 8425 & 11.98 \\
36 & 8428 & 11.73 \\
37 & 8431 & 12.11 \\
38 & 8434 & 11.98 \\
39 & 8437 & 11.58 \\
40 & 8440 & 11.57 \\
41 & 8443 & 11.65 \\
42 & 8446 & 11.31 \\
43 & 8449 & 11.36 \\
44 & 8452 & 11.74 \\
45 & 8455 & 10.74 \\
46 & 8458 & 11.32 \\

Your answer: 11.69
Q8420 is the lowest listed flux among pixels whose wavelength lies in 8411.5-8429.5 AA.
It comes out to 11.65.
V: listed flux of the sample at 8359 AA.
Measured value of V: 12.25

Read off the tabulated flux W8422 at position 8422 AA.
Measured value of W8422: 11.65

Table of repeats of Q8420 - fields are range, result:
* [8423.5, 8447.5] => 11.31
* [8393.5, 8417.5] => 11.61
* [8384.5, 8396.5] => 11.7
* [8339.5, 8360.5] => 10.97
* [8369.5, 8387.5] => 11.39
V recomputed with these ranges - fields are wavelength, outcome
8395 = 12.4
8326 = 12.09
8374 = 11.7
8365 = 11.85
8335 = 11.69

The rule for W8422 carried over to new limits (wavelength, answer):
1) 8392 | 11.98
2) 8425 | 11.98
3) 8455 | 10.74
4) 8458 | 11.32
